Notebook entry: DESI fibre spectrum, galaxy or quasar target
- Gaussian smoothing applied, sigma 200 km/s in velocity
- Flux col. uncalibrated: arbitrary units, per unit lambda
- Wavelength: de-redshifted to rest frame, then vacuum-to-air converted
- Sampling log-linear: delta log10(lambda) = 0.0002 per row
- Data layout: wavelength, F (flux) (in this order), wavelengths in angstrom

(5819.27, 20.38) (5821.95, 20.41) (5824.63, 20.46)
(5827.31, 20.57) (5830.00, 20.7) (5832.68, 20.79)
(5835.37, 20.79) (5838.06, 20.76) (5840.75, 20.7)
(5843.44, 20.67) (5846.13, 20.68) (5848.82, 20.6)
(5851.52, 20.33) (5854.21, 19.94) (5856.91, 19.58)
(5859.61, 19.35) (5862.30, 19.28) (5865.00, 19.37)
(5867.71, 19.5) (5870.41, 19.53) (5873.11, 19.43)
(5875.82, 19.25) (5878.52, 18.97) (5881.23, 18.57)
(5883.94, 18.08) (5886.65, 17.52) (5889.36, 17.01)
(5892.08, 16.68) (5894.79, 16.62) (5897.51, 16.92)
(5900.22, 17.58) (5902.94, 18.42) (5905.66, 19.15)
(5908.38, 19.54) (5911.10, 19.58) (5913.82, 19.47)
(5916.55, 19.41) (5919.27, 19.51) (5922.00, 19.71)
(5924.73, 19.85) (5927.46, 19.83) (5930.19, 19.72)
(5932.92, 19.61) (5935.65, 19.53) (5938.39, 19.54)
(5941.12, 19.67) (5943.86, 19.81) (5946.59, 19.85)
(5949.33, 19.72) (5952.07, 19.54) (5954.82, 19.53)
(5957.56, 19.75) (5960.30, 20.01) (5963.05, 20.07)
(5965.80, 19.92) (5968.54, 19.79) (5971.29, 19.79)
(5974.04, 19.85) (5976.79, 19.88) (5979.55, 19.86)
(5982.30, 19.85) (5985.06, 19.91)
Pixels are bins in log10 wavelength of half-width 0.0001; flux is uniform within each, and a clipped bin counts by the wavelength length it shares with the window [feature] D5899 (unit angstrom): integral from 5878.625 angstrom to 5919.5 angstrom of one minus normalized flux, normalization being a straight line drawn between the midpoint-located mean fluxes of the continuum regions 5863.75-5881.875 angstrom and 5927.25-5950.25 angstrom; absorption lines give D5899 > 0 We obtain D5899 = 2.5 angstrom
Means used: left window 19.3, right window 19.7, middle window 18.3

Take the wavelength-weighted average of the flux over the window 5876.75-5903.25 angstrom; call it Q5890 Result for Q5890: 17.6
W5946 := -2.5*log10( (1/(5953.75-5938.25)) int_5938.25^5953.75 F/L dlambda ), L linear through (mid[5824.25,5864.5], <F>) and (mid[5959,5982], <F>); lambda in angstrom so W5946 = 0.02 mag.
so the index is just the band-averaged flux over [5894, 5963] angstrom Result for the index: 19.3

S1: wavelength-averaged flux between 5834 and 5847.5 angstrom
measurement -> 20.7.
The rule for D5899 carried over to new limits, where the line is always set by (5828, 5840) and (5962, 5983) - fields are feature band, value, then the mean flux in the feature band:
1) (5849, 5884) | 1.92 angstrom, 19.4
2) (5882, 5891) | 1.25 angstrom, 17.6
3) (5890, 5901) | 1.86 angstrom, 16.9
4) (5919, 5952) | 0.67 angstrom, 19.7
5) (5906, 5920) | 0.53 angstrom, 19.5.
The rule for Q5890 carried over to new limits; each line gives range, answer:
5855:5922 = 18.7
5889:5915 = 18.1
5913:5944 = 19.6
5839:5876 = 19.9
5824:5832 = 20.6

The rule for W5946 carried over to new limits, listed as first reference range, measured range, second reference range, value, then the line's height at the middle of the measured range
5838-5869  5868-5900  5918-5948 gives 0.10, 19.9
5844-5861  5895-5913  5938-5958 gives 0.08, 19.9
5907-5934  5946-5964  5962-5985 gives 0.00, 19.8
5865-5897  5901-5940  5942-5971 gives -0.02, 19.1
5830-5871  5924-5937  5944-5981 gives 0.01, 19.9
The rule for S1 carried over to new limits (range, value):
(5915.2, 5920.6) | 19.5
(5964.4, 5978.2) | 19.8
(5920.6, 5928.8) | 19.8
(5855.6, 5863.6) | 19.4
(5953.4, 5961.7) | 19.7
